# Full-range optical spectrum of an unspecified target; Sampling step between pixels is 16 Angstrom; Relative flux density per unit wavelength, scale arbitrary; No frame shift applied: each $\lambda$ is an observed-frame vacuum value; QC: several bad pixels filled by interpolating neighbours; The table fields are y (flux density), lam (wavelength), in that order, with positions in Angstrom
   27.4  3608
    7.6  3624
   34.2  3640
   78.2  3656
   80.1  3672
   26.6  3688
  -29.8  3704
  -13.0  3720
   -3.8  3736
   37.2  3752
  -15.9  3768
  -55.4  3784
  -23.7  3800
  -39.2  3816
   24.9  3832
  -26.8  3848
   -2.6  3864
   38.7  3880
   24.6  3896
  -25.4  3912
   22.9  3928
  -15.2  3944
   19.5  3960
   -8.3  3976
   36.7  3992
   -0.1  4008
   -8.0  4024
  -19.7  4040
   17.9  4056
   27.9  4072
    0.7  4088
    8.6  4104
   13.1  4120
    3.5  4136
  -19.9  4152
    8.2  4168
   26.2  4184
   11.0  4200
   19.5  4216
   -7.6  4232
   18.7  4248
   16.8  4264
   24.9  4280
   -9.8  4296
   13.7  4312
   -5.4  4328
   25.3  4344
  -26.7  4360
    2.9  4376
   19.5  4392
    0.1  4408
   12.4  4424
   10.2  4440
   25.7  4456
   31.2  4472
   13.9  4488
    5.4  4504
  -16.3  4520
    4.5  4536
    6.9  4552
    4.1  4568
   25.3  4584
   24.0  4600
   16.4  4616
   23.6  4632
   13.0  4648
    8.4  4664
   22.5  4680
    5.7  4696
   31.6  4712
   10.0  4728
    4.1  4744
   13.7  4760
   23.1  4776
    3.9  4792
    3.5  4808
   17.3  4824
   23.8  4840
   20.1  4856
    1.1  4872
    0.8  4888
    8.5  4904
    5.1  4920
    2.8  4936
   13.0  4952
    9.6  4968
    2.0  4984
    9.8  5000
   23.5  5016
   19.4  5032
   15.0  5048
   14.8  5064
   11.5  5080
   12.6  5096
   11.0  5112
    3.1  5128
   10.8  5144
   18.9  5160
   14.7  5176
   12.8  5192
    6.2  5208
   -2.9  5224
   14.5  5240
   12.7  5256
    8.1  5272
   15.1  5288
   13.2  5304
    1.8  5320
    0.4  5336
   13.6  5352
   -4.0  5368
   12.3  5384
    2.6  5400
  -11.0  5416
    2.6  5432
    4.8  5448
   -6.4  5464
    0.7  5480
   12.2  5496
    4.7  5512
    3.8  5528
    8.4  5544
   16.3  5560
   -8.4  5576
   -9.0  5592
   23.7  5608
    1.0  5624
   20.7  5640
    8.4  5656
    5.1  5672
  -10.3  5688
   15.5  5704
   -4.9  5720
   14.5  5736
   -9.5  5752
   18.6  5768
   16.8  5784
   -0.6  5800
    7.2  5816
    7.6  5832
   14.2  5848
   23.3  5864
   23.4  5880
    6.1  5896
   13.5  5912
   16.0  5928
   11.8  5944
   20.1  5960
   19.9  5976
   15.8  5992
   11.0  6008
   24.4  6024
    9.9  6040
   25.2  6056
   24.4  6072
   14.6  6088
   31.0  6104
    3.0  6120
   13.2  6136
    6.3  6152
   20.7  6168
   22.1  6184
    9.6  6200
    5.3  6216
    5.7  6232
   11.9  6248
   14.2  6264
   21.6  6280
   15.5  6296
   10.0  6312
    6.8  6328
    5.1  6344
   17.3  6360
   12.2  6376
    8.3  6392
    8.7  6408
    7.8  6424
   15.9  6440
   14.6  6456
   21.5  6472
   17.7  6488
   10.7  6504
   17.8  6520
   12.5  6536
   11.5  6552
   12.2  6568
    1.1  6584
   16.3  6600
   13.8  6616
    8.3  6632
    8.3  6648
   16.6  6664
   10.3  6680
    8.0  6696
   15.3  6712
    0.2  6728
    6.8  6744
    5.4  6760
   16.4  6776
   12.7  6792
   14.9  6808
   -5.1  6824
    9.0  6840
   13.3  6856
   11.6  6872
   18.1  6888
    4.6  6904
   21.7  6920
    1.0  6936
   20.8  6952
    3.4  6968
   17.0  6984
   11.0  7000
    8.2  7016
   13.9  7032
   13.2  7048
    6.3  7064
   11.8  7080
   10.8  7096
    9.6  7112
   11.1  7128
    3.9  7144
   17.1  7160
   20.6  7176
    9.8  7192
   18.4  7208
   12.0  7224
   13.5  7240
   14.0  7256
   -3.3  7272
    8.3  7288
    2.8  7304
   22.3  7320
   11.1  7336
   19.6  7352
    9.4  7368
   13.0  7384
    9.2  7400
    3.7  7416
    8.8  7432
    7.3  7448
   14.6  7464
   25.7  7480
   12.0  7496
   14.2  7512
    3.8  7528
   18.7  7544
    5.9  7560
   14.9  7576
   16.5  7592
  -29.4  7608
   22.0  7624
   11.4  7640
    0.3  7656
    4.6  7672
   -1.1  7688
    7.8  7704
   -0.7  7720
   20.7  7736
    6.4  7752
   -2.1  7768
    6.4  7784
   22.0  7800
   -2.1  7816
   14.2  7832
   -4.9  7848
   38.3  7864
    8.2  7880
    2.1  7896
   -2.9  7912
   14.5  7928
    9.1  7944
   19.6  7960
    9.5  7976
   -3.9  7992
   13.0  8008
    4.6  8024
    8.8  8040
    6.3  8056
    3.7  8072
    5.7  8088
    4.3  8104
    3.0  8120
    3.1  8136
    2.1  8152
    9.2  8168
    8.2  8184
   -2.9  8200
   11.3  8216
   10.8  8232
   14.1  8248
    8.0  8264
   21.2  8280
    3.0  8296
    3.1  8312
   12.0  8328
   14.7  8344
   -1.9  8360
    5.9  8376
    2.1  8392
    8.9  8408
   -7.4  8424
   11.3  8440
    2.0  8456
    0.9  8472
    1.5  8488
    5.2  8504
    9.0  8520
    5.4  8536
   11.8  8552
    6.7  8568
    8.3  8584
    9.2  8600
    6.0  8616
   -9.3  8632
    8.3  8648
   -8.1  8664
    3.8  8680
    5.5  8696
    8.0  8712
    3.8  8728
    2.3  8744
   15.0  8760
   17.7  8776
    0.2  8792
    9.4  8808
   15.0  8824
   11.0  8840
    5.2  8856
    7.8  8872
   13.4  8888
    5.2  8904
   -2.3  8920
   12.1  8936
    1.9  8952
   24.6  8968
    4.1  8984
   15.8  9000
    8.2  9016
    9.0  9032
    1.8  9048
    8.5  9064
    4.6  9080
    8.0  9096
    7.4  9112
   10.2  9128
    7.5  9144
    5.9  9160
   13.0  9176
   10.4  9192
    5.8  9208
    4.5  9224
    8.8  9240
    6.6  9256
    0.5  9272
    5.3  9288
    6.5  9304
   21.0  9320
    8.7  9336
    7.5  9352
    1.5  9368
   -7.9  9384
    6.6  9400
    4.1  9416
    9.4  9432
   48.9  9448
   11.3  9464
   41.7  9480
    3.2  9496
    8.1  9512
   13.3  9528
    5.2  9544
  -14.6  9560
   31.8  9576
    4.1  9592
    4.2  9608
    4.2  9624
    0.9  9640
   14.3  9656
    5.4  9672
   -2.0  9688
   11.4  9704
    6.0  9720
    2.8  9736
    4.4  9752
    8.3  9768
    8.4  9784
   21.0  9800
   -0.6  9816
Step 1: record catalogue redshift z 0.55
